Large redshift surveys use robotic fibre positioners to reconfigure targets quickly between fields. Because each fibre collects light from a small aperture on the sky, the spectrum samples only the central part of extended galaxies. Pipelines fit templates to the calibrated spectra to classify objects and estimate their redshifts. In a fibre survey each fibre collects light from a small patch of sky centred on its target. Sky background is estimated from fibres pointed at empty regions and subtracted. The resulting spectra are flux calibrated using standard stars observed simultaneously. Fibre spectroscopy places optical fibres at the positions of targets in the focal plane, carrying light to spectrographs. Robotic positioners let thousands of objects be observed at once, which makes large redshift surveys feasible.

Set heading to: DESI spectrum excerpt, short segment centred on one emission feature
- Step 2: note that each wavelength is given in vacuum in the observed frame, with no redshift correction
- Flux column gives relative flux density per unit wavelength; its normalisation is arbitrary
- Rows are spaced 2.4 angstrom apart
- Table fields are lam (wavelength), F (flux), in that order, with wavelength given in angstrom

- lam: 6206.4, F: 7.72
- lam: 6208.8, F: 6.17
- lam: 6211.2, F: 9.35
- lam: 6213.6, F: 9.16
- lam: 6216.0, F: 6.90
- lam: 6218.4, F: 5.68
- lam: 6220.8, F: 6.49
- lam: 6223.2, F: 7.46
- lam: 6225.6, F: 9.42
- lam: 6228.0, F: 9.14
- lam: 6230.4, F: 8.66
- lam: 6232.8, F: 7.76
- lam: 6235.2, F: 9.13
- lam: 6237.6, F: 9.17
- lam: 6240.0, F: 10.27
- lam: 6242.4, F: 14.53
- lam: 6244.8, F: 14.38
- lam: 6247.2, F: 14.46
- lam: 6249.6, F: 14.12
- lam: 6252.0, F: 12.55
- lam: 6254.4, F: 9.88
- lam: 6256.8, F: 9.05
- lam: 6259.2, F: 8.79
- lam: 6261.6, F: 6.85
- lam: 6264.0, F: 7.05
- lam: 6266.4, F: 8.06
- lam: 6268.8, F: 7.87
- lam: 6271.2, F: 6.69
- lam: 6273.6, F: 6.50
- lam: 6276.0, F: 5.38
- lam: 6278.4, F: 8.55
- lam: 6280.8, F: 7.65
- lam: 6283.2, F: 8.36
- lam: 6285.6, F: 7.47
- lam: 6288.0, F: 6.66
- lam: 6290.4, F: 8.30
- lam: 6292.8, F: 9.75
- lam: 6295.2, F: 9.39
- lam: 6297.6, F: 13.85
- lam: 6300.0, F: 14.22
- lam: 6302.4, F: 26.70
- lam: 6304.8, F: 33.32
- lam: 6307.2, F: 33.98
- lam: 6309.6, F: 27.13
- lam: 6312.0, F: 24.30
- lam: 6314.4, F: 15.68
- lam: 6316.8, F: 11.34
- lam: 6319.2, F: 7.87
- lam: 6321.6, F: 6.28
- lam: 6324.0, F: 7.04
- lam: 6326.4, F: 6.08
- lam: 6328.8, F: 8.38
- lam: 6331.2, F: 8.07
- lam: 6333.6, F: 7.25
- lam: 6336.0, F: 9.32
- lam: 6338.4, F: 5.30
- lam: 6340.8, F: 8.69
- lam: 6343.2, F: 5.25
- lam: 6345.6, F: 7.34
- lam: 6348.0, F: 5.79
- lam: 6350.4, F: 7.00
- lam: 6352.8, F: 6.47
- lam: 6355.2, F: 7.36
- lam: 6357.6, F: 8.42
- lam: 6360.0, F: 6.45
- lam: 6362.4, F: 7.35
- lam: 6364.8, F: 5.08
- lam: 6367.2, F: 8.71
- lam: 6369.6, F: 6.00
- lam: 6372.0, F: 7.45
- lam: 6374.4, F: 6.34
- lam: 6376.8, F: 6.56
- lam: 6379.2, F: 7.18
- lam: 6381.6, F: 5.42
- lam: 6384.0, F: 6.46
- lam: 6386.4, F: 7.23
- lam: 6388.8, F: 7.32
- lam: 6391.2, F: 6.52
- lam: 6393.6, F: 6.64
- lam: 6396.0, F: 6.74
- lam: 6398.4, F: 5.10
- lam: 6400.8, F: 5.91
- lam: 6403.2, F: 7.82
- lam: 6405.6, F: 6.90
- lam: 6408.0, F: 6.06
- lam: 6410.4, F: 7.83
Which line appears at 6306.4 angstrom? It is [O III] 5007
